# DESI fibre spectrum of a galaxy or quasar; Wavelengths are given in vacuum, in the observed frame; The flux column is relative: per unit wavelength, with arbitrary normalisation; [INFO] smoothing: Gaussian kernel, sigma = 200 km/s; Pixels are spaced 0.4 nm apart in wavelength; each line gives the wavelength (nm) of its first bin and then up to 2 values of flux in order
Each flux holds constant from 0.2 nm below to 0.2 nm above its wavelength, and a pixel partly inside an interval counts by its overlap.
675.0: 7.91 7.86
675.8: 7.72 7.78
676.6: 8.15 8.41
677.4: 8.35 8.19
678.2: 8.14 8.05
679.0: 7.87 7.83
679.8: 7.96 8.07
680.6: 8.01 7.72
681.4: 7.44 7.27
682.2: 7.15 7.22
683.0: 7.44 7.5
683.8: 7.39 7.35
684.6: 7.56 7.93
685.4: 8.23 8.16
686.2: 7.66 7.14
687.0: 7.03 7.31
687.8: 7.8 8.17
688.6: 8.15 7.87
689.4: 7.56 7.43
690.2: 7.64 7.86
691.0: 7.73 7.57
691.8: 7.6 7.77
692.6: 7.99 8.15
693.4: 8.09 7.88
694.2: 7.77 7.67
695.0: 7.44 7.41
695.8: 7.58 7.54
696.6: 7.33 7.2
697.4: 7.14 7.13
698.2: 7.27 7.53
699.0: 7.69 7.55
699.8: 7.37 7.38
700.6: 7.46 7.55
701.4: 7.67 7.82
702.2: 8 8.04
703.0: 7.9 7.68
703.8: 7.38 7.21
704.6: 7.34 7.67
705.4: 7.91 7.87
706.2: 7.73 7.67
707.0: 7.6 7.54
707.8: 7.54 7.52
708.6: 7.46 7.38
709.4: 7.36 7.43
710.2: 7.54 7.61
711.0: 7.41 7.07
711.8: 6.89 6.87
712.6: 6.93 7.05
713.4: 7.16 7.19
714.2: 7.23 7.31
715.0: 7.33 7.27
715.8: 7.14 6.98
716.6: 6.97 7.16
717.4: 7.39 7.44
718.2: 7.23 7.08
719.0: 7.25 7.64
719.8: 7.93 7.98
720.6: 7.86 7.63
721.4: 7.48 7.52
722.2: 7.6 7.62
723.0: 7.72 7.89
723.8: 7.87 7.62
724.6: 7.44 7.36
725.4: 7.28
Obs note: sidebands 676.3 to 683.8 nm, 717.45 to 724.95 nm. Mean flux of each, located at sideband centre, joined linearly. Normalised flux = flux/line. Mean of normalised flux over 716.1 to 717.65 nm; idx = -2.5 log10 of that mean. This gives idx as 0.07 mag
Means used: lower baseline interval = 7.81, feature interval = 7.14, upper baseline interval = 7.59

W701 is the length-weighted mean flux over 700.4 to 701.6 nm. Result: 7.56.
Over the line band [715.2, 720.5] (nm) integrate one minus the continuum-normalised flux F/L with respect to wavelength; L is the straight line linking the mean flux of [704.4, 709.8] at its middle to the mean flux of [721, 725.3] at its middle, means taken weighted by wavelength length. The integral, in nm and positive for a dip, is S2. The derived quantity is 0.17 nm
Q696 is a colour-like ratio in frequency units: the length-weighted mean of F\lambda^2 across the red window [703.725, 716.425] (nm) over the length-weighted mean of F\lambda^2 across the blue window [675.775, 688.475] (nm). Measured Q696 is 1.03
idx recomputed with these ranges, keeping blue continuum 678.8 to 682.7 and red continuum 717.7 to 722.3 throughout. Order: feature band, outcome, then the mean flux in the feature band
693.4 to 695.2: -0.02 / 7.73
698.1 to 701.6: 0.02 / 7.5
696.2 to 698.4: 0.05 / 7.24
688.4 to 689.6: -0.03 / 7.86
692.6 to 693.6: -0.06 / 8.09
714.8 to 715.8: 0.04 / 7.27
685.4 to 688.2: 0.00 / 7.61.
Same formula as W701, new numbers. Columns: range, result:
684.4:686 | 7.97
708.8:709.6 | 7.37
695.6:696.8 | 7.48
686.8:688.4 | 7.58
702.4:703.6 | 7.87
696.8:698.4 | 7.18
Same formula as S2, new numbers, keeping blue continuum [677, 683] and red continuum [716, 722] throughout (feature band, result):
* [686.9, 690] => 0.018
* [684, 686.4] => -0.016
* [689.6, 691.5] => 0.015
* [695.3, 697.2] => 0.061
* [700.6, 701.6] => 0.004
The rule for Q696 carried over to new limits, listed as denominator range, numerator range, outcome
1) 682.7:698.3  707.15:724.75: 1.04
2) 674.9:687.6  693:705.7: 1.03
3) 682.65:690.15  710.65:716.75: 1.01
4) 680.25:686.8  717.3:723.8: 1.11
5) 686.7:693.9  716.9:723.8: 1.06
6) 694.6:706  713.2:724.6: 1.04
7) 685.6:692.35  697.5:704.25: 1.02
